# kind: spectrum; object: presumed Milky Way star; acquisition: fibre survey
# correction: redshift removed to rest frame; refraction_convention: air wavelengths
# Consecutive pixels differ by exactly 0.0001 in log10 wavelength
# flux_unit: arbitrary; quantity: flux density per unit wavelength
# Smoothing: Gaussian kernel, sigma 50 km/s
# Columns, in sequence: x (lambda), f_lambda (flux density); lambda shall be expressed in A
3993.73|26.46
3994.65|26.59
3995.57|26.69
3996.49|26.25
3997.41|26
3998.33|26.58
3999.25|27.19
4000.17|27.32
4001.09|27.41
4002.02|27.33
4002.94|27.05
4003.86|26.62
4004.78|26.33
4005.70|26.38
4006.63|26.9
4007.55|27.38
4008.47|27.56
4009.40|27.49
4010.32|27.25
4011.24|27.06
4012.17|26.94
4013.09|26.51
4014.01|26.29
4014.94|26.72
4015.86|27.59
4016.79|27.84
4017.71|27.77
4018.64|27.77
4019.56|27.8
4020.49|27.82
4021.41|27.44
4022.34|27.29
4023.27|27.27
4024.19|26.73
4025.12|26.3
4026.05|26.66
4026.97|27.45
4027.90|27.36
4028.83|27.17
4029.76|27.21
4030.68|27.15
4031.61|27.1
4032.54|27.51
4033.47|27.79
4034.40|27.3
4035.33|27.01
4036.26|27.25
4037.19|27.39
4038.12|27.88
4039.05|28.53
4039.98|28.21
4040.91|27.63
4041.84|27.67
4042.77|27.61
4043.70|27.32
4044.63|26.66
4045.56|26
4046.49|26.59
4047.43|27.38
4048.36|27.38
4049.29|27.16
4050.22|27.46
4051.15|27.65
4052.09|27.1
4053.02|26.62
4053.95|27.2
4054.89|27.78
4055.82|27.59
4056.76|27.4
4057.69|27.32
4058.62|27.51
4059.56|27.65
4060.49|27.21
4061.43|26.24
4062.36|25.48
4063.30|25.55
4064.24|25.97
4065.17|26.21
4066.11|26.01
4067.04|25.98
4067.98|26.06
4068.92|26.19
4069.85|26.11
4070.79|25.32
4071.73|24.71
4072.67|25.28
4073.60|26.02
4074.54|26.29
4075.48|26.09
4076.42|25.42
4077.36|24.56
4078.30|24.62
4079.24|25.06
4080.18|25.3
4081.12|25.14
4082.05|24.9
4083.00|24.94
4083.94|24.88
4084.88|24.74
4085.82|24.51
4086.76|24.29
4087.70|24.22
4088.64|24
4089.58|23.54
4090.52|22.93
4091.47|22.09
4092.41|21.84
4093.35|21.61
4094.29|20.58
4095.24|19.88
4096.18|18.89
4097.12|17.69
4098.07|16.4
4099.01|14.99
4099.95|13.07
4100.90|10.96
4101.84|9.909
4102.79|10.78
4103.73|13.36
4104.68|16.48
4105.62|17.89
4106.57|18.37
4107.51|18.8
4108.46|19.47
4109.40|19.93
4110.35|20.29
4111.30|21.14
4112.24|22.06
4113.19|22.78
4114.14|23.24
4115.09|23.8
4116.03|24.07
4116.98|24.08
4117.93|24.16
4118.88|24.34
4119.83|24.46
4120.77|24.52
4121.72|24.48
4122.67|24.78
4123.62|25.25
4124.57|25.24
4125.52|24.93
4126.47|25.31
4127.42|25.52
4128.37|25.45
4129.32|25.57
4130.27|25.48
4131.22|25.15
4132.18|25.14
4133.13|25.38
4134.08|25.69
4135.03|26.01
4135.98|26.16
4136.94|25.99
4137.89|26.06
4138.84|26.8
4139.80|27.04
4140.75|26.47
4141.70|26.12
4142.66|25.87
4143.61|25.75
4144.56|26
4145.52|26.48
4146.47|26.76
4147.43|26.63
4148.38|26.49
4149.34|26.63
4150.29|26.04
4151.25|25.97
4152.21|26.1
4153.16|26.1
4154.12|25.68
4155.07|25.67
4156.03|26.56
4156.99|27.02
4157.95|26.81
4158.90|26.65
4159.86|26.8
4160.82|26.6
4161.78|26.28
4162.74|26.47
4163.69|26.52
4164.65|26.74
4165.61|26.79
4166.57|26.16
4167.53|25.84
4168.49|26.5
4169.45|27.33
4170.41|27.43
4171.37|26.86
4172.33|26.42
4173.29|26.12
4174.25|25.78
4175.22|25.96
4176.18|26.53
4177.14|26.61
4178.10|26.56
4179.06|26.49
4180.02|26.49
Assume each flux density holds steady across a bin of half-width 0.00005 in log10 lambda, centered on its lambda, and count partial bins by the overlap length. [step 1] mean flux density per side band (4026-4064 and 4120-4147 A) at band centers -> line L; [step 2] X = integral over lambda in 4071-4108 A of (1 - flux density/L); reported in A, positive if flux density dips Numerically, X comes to 7.4 A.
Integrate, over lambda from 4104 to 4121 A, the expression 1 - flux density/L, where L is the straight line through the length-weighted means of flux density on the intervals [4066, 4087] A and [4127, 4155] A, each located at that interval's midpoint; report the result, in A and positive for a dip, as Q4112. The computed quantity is 2.8 A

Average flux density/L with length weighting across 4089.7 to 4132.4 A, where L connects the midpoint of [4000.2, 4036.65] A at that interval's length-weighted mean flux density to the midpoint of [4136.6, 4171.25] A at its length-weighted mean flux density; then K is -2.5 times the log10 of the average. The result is 0.256 mag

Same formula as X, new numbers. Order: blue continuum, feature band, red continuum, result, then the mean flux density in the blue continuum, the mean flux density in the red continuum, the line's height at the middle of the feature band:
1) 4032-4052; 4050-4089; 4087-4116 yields -3.93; 27.4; 19.2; 23.6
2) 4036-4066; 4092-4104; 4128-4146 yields 4.68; 27.1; 25.9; 26.5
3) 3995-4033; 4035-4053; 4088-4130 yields -1.58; 27.1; 20.9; 25.1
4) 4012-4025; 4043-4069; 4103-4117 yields -2.68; 27.3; 20.1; 24.3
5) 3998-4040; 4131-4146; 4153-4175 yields 0.33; 27.2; 26.5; 26.6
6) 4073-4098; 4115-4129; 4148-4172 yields 0.13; 23.5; 26.5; 25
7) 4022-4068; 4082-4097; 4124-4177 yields 2.19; 27.1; 26.2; 26.7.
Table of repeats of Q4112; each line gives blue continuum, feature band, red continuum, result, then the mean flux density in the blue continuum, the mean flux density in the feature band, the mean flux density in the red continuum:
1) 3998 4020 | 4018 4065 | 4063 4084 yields -1.59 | 27.1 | 27.2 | 25.5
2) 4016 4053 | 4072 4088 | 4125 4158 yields 1.01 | 27.3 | 25.1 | 26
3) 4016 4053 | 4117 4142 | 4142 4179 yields 1.15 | 27.3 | 25.4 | 26.4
